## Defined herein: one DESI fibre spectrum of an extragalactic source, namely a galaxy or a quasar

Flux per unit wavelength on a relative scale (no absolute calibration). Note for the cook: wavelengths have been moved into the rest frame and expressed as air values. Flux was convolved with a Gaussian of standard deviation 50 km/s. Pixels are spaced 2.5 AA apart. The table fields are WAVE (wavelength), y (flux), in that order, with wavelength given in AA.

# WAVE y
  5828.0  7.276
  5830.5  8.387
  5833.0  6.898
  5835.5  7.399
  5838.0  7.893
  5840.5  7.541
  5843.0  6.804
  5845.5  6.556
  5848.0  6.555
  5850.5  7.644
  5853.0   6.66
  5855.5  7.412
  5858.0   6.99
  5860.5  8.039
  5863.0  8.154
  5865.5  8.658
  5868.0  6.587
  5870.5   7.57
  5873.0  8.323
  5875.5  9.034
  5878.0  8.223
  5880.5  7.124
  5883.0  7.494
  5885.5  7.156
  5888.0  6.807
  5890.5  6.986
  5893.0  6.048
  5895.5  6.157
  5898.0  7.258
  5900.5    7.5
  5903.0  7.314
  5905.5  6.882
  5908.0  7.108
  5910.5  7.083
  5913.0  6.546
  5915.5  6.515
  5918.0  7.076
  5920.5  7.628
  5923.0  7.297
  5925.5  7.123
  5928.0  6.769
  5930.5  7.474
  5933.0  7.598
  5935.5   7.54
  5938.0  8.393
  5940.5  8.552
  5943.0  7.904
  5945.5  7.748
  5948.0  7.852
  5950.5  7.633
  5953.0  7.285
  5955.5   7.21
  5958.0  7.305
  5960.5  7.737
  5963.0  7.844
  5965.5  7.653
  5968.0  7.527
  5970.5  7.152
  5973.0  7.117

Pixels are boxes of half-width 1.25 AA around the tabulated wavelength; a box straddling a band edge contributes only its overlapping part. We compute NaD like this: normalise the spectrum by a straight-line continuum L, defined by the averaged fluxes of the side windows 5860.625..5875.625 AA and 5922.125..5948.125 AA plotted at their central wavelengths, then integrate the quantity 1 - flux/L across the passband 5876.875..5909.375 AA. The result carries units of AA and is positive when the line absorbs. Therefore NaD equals 3.2 AA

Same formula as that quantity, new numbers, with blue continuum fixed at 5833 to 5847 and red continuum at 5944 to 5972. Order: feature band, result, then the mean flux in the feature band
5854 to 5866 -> -0.9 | 7.78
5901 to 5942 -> 0.7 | 7.31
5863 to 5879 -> -1.7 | 8.07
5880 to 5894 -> 0.7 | 6.94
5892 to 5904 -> 0.8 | 6.86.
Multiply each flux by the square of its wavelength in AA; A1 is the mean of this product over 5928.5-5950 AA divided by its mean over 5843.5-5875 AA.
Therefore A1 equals 1.08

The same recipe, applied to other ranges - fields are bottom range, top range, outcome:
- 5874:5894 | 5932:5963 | 1.07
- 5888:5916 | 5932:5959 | 1.14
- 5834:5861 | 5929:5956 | 1.11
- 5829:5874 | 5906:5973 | 1.03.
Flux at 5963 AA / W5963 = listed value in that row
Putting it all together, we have 7.844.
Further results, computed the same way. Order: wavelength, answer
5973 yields 7.117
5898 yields 7.258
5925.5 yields 7.123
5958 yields 7.305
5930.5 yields 7.474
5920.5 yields 7.628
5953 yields 7.285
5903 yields 7.314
